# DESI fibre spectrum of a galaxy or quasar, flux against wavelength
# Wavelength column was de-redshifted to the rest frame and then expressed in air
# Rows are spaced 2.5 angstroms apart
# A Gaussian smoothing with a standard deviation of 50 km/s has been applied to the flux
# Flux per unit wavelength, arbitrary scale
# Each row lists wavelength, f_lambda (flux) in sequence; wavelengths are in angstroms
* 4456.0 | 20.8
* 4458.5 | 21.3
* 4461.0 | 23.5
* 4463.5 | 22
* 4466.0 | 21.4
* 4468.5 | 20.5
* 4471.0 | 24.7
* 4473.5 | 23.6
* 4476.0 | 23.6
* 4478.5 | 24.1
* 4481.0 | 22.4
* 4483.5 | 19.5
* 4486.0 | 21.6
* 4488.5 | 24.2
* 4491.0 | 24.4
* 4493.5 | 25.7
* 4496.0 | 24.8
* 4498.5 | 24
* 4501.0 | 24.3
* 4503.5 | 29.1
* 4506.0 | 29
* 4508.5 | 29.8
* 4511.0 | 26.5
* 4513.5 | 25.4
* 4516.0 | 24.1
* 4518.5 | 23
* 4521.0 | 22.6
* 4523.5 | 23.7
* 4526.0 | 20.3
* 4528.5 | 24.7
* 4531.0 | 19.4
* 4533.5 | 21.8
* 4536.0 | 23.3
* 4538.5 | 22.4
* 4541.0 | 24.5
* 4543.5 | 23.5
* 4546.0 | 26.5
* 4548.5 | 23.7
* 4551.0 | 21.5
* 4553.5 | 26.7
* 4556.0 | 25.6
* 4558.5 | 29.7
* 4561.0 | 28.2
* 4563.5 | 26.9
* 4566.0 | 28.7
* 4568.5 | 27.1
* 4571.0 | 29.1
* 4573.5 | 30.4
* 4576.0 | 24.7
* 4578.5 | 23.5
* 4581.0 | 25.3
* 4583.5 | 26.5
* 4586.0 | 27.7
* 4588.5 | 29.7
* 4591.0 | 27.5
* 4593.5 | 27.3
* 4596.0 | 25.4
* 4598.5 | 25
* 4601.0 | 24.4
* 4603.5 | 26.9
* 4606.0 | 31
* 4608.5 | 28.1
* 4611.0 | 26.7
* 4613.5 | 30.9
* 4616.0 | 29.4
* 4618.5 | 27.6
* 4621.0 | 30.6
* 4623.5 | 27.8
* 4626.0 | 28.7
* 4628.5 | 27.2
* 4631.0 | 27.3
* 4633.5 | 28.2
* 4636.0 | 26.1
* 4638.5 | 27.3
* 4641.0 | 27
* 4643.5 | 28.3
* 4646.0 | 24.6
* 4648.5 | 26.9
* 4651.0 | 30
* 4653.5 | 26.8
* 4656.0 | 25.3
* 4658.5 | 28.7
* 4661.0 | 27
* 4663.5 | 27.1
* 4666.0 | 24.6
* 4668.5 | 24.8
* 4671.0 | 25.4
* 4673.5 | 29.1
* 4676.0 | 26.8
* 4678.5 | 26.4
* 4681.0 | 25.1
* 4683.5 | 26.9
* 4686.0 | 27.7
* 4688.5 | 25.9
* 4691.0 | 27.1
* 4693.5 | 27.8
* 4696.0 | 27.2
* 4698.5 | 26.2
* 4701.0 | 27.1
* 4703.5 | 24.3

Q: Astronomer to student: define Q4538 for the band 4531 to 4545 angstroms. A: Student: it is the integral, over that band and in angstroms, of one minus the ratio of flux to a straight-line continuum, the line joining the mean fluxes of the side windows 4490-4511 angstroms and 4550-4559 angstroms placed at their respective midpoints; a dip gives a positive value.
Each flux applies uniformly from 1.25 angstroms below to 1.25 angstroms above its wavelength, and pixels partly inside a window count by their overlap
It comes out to 1.7 angstroms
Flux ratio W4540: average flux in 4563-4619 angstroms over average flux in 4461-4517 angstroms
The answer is 1.13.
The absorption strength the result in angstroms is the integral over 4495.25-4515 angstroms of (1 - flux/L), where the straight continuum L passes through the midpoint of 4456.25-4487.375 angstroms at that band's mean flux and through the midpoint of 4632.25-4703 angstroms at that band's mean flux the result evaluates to -3.0 angstroms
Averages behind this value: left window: 22.3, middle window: 26.6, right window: 26.8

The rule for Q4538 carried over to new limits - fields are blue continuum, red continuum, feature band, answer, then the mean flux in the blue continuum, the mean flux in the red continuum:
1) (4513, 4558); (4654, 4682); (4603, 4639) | -4.1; 23.6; 26.4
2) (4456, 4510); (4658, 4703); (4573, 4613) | -2.3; 23.9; 26.6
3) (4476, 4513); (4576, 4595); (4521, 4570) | 2.4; 24.9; 26.6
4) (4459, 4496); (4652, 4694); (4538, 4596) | -4.1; 23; 26.6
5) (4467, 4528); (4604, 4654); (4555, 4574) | -1.5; 24.2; 28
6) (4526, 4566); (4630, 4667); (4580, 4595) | -1.0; 24.6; 27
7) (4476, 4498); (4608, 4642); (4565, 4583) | -0.4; 23.4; 28.1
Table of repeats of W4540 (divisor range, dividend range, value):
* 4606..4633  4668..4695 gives 0.94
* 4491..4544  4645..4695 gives 1.10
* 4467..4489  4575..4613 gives 1.18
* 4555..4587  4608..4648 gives 1.02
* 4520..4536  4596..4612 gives 1.21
